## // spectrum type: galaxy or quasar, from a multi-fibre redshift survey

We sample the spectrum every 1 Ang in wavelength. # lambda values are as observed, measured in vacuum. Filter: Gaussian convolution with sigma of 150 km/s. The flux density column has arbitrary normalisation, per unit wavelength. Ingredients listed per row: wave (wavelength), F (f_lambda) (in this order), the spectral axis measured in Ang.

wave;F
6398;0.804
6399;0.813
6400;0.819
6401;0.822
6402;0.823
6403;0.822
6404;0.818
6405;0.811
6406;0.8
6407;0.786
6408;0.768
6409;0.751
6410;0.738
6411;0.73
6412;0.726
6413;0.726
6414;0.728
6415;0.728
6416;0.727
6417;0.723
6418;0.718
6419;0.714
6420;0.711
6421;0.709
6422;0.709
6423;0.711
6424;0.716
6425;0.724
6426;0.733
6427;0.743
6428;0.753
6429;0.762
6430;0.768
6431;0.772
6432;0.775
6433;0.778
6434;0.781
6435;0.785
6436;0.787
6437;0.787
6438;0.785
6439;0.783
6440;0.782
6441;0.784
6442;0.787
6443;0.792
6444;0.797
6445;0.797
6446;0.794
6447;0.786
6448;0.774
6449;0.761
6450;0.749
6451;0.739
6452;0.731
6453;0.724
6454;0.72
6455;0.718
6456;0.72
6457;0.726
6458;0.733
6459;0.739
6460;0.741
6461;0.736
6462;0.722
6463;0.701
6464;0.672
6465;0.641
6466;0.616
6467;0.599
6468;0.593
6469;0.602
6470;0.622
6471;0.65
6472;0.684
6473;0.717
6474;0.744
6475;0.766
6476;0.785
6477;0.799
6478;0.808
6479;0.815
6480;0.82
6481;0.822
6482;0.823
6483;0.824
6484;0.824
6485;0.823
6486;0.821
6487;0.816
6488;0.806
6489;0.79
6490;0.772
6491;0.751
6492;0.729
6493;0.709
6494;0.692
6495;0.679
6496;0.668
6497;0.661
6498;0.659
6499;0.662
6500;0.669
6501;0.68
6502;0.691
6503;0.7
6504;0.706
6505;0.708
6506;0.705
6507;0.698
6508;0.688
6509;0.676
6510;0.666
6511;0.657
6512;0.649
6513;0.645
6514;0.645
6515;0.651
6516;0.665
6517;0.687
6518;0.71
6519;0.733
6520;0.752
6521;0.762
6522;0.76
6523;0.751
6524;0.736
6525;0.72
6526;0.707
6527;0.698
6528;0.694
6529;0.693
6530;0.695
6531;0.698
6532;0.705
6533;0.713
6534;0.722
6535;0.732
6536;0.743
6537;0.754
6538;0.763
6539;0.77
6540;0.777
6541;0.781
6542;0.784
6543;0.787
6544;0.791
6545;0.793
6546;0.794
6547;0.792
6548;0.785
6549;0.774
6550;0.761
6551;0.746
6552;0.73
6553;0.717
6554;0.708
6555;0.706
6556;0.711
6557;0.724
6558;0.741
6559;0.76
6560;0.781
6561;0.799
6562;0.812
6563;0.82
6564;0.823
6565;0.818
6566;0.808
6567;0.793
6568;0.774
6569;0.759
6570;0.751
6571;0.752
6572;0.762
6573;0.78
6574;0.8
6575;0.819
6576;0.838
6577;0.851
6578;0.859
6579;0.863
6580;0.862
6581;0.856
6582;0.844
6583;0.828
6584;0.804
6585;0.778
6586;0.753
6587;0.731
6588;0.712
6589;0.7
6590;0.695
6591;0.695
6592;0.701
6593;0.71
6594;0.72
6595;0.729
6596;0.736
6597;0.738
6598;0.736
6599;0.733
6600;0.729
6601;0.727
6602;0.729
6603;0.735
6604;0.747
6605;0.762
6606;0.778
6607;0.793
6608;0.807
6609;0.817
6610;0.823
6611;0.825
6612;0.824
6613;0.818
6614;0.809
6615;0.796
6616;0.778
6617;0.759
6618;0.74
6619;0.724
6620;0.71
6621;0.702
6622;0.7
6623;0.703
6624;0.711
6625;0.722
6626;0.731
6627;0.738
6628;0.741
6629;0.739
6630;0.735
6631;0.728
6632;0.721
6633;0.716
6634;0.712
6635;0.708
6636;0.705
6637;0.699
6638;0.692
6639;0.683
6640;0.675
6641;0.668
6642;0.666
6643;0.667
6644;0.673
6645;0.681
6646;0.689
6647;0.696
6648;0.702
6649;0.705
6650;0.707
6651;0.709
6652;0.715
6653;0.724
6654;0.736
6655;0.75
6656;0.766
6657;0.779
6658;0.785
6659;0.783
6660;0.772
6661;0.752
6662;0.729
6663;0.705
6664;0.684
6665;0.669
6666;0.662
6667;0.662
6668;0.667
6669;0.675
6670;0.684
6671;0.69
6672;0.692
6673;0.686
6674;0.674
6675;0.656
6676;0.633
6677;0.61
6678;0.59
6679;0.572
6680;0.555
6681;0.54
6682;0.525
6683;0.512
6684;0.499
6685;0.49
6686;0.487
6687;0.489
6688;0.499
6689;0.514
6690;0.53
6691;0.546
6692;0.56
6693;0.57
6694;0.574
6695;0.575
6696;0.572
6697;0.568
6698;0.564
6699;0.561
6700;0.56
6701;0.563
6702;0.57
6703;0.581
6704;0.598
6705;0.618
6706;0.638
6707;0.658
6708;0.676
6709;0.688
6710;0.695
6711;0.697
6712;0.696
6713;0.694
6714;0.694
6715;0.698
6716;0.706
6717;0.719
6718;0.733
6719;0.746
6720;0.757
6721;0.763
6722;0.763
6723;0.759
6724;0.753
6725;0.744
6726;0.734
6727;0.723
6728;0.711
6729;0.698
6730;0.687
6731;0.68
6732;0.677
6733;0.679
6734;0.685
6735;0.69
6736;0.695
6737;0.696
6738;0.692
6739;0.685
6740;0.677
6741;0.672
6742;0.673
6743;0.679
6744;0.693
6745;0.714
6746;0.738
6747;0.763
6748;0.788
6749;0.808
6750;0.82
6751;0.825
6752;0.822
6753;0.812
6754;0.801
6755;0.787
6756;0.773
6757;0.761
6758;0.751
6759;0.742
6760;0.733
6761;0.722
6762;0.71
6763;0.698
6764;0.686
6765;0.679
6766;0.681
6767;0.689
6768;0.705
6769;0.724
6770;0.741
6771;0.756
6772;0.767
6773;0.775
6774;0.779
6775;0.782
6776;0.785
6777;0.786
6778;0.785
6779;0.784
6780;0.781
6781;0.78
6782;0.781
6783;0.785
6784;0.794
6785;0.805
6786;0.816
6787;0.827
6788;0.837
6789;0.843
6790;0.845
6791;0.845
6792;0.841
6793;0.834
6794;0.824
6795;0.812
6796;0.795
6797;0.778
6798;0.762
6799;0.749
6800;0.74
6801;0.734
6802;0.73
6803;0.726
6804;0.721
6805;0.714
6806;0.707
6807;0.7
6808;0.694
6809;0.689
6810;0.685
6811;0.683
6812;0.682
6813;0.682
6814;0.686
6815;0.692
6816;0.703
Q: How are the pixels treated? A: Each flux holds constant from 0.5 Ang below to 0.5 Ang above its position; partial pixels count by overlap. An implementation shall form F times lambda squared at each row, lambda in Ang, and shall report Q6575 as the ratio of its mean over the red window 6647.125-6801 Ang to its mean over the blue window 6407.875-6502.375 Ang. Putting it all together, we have 1.03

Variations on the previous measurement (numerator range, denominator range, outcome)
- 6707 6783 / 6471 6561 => 1.07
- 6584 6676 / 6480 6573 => 1.01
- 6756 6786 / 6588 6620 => 1.05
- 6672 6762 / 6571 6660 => 0.92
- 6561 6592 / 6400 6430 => 1.11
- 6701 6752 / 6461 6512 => 1.05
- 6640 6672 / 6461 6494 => 1.01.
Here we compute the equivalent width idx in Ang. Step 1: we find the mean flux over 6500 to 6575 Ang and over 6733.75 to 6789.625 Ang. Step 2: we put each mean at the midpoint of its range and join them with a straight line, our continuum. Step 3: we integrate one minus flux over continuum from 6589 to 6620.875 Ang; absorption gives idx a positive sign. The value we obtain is -0.5 Ang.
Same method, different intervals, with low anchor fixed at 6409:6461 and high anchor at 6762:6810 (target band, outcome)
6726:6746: 1.80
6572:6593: -0.87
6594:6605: 0.30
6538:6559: -0.15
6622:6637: 0.71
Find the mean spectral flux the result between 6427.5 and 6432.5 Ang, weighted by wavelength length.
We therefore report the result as 0.766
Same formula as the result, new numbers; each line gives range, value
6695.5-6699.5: 0.566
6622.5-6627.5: 0.721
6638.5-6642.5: 0.673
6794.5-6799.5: 0.779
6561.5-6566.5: 0.816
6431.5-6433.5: 0.776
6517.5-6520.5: 0.732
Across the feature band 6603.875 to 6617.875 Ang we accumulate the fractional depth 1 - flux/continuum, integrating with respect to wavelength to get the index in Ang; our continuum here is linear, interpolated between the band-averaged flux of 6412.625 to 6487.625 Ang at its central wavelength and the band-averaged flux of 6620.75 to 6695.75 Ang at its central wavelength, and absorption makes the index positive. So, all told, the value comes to -2.3 Ang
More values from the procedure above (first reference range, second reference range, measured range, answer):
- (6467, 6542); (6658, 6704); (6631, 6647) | -1.43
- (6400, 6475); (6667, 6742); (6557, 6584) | -4.44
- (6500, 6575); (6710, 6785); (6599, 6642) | -0.26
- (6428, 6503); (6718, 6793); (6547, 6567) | -0.57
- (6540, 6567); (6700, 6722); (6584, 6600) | 0.45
